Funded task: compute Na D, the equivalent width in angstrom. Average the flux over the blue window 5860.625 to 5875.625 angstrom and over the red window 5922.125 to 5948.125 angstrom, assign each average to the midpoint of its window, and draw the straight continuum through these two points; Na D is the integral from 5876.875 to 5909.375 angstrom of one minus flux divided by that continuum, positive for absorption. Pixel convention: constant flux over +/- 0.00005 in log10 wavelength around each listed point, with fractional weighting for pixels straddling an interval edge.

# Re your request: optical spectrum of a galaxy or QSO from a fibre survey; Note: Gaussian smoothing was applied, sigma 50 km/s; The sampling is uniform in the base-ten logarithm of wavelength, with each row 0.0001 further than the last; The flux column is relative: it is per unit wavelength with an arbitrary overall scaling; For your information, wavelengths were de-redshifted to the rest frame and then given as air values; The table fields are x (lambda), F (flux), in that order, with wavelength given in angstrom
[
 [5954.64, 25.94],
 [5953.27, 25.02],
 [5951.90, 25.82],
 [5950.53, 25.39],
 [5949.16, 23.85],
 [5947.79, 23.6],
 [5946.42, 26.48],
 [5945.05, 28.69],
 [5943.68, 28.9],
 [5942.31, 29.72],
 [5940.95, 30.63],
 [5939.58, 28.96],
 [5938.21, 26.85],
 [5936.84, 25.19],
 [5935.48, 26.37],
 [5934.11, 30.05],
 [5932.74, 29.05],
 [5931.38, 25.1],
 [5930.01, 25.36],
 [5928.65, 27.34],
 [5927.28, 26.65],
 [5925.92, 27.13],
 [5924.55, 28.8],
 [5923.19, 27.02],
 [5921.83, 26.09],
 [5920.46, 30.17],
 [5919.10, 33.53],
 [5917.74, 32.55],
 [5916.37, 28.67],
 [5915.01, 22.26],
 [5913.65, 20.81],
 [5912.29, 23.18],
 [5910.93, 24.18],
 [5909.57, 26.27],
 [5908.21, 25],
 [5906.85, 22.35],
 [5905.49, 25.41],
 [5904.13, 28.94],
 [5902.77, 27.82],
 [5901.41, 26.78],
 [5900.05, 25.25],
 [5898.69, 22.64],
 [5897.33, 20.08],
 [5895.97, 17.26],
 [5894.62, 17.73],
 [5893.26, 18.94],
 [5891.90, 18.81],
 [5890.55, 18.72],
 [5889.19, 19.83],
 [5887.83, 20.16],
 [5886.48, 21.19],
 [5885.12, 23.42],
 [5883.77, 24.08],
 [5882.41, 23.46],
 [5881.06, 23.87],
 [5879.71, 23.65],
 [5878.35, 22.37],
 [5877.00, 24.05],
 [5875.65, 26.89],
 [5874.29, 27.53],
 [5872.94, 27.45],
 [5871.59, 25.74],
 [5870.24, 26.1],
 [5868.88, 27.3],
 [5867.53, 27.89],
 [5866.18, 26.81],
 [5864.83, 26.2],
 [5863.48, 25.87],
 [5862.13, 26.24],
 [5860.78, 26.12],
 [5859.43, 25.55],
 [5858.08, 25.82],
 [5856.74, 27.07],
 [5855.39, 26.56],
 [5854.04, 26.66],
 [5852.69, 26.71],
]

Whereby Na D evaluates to 5.3 angstrom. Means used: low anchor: 26.7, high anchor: 27.5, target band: 22.6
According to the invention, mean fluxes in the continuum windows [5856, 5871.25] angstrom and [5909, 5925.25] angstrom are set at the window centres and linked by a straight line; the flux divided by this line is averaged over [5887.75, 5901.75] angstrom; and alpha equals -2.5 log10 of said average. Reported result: 0.29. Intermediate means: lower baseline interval 26.4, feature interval 20.4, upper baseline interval 27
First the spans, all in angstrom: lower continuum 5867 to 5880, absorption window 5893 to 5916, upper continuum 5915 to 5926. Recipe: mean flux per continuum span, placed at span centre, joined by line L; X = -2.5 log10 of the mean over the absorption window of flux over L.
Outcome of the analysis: 0.19 mag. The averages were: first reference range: 25.9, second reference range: 28.9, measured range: 23.4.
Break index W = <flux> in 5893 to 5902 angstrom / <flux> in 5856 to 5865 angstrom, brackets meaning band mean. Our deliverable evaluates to 0.8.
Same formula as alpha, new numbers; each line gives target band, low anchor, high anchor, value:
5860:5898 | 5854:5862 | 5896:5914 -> 0.09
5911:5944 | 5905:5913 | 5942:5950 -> -0.08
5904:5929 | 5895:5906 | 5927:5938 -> -0.05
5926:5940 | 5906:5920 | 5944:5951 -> -0.05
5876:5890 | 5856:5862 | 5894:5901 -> 0.01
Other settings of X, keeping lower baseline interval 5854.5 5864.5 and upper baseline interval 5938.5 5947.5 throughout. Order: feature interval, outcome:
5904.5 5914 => 0.14 mag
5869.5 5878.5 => 0.03 mag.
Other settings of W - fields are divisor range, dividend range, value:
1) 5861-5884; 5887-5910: 0.87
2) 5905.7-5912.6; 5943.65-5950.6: 1.07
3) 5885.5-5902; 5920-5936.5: 1.33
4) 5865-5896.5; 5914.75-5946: 1.21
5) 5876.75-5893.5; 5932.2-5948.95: 1.28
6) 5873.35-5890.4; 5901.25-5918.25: 1.10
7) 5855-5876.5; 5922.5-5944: 1.04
